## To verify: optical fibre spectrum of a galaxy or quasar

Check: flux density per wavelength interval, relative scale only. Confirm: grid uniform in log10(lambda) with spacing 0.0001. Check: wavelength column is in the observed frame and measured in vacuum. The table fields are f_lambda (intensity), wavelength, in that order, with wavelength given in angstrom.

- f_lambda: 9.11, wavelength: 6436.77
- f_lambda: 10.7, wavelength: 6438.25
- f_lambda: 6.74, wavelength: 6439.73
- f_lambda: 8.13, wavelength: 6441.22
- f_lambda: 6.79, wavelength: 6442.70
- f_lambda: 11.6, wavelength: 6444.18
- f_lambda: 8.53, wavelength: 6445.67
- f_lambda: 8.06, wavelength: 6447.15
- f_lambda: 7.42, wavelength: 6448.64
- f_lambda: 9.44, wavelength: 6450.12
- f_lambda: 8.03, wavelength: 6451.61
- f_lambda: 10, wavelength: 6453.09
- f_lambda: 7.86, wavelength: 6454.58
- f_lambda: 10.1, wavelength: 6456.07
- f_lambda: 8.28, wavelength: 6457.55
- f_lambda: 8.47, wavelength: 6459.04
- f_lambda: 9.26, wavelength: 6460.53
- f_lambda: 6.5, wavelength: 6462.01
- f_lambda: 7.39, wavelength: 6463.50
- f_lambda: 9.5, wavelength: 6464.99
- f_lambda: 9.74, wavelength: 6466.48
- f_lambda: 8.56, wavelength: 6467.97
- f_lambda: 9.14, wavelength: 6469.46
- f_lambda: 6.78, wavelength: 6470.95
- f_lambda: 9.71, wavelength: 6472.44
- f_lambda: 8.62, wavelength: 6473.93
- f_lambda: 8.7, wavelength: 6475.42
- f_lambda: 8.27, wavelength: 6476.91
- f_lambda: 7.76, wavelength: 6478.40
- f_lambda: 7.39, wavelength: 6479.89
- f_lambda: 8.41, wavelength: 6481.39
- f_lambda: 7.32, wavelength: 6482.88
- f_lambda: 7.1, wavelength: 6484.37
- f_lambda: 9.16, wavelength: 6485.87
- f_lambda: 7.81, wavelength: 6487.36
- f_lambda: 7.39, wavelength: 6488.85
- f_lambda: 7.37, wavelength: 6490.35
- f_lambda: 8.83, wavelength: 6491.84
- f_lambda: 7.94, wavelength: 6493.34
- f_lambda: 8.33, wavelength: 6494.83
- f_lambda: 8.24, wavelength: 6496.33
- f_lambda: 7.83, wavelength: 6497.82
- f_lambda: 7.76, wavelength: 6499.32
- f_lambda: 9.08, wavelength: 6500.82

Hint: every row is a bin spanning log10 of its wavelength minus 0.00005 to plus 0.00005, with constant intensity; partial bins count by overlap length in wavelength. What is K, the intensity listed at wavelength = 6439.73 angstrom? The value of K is 6.74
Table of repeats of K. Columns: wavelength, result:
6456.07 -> 10.1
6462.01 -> 6.5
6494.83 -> 8.33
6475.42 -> 8.7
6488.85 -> 7.39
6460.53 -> 9.26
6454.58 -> 7.86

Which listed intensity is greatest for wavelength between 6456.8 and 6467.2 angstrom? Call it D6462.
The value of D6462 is 9.74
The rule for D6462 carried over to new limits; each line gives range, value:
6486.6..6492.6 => 8.83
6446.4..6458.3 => 10.1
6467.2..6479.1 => 9.71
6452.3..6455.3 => 10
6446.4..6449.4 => 8.06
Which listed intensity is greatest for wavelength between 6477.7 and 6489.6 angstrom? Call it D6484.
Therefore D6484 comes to 9.16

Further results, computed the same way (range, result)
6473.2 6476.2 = 8.7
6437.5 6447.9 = 11.6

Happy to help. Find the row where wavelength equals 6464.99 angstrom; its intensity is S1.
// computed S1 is 9.5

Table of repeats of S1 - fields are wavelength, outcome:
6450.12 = 9.44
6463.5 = 7.39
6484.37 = 7.1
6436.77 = 9.11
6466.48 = 9.74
